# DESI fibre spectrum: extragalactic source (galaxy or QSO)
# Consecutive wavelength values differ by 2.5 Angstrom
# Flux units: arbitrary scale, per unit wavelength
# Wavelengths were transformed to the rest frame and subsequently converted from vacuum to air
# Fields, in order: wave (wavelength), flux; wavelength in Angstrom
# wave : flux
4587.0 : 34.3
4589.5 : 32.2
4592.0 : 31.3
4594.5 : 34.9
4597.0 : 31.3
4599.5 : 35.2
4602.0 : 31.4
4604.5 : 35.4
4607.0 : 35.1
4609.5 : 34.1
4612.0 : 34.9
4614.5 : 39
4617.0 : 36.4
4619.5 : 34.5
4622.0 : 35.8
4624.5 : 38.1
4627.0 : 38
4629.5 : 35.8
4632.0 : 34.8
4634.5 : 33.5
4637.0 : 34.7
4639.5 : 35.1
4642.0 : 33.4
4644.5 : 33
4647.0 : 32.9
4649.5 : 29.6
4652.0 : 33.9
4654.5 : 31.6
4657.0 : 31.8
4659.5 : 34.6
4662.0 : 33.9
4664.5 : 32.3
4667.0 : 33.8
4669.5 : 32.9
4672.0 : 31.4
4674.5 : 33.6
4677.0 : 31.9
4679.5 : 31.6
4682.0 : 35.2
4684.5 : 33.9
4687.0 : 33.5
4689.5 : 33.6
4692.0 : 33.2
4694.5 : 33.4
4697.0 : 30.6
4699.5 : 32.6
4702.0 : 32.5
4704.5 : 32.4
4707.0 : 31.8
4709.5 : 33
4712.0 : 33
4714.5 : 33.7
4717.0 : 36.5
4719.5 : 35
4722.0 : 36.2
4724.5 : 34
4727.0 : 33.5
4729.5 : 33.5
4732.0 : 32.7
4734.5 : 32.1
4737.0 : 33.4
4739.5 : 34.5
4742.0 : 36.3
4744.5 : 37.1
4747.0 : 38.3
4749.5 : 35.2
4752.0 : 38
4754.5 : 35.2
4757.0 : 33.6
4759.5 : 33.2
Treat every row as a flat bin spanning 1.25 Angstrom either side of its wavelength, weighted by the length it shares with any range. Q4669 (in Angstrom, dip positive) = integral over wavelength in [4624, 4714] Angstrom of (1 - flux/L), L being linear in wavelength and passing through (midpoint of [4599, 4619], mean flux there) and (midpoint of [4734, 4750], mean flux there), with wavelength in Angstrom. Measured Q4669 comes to 5.0 Angstrom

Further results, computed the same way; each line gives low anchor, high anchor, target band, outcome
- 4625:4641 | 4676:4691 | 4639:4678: 1.7 Angstrom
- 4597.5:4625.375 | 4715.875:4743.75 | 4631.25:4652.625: 1.0 Angstrom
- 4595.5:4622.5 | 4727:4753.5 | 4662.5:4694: 1.6 Angstrom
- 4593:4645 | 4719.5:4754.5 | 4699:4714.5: 1.0 Angstrom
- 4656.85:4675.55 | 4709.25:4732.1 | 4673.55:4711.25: 0.9 Angstrom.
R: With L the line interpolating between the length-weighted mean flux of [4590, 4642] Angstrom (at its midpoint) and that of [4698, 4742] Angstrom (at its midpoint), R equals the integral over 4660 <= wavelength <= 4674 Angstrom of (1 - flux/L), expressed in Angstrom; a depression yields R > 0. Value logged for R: 0.5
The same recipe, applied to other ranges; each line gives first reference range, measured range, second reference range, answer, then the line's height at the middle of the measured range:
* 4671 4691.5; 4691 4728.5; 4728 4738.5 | -0.4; 33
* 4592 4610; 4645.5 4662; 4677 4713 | 0.4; 33.2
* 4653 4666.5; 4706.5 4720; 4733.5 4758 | 0.2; 34.5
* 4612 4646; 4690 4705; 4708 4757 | 1.1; 35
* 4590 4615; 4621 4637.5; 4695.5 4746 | -0.9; 34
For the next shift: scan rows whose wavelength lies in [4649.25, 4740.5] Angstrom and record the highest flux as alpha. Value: 36.5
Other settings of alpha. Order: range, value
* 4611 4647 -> 39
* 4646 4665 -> 34.6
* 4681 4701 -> 35.2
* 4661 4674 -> 33.9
